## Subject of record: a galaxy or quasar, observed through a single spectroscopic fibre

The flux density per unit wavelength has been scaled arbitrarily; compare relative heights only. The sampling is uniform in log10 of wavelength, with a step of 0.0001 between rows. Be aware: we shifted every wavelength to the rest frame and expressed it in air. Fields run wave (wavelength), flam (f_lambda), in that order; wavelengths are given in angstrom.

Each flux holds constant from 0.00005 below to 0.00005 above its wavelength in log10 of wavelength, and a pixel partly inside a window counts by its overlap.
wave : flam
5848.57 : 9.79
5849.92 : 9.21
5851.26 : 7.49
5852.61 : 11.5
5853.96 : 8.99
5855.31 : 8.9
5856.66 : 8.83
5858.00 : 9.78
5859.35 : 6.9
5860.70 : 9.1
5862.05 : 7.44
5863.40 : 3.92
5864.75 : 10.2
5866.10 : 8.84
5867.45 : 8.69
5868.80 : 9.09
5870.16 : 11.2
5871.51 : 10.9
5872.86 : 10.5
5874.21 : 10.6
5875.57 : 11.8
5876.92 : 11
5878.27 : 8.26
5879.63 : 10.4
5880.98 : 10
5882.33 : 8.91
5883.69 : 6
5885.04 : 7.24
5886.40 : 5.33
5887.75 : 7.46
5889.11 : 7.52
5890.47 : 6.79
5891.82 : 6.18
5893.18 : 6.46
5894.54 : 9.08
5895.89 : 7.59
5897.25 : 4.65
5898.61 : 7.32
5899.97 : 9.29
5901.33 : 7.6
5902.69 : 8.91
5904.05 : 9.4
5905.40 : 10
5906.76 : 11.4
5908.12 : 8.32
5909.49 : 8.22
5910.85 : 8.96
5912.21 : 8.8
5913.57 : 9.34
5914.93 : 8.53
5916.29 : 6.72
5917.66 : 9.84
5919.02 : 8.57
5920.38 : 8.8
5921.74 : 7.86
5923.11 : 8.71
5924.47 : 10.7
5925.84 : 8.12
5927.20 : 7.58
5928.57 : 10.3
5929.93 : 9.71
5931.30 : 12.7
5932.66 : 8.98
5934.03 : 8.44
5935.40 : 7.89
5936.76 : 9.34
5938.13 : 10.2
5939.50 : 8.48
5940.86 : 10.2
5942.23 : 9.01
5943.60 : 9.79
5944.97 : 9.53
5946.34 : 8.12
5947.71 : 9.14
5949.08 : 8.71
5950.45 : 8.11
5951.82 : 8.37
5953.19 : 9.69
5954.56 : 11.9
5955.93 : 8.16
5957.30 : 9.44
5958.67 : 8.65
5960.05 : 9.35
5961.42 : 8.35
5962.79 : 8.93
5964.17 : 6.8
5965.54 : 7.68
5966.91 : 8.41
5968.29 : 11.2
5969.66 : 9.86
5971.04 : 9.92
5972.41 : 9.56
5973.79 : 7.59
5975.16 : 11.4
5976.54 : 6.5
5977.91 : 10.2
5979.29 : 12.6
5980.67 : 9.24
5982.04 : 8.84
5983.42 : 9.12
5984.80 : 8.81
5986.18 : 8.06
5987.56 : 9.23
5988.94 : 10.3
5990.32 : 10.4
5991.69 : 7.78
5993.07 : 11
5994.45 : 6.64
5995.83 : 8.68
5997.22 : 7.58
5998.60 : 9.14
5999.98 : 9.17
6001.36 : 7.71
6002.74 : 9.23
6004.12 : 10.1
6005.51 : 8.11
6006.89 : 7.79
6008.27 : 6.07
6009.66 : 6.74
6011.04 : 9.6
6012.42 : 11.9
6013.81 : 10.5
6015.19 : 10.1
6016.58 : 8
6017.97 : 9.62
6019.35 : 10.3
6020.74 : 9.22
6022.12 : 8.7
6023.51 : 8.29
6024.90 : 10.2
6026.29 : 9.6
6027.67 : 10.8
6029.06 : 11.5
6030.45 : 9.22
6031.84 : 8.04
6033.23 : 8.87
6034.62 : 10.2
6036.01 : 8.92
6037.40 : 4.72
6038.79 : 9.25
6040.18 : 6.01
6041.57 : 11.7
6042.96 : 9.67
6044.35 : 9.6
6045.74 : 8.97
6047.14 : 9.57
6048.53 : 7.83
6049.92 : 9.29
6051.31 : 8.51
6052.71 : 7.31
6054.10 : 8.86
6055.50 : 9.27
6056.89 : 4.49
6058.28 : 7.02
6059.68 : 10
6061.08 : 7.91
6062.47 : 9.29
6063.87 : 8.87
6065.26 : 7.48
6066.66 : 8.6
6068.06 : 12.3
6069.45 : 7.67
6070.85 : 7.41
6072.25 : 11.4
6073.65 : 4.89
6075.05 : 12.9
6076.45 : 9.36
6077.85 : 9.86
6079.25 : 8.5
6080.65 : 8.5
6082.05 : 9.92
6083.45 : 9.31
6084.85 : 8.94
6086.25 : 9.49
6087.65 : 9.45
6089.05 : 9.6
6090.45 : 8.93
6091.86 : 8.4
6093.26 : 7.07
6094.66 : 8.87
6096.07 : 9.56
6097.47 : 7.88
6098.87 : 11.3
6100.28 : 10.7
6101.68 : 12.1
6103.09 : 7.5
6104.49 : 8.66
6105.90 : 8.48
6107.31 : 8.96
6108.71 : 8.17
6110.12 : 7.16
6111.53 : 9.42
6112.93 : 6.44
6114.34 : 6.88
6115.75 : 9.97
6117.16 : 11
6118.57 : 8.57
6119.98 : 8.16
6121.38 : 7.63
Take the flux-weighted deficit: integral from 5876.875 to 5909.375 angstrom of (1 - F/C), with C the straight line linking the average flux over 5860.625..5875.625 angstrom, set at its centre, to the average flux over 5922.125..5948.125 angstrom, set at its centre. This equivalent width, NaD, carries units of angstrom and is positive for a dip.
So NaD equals 4.20 angstrom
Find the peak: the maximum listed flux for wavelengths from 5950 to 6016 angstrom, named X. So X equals 12.6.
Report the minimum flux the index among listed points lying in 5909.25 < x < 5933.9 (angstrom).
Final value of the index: 6.72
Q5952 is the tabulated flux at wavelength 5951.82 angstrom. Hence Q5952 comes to 8.37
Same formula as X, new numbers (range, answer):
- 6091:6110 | 12.1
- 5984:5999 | 11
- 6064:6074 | 12.3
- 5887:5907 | 11.4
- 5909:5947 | 12.7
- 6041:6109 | 12.9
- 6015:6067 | 11.7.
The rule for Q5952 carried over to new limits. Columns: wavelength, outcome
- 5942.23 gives 9.01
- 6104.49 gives 8.66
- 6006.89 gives 7.79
